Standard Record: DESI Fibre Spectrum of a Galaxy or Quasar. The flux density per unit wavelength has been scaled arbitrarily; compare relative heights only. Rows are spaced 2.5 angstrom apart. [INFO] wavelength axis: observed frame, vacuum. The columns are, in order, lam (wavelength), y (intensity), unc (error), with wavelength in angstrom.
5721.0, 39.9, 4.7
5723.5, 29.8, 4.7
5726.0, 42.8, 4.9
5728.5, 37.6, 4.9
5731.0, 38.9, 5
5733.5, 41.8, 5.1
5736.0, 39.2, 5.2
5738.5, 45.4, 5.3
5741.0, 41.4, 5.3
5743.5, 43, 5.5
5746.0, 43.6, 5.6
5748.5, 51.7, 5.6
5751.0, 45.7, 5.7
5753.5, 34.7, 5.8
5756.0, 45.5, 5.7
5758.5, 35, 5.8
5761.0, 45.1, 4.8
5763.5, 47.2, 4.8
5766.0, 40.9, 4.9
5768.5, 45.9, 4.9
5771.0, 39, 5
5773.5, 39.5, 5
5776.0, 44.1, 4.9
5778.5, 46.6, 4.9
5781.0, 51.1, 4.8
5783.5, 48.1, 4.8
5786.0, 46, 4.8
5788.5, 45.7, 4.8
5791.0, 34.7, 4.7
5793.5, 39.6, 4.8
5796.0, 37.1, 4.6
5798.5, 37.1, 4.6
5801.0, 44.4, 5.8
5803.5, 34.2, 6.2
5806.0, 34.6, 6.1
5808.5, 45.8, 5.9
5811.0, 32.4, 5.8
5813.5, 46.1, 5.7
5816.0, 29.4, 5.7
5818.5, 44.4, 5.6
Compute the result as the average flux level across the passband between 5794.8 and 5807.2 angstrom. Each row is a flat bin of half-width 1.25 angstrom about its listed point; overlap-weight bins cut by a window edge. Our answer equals 37.5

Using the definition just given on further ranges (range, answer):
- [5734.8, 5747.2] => 42.5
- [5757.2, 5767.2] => 42.1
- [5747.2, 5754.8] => 44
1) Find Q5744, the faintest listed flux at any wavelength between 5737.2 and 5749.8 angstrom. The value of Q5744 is 41.4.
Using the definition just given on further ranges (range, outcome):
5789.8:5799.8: 34.7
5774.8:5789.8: 44.1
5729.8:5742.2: 38.9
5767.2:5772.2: 39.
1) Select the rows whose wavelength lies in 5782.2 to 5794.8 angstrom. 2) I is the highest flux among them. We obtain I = 48.1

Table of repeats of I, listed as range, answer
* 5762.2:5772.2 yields 47.2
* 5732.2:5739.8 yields 45.4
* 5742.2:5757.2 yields 51.7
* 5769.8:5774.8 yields 39.5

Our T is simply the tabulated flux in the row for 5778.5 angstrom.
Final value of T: 46.6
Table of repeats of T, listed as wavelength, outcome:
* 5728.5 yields 37.6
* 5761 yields 45.1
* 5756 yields 45.5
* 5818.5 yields 44.4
